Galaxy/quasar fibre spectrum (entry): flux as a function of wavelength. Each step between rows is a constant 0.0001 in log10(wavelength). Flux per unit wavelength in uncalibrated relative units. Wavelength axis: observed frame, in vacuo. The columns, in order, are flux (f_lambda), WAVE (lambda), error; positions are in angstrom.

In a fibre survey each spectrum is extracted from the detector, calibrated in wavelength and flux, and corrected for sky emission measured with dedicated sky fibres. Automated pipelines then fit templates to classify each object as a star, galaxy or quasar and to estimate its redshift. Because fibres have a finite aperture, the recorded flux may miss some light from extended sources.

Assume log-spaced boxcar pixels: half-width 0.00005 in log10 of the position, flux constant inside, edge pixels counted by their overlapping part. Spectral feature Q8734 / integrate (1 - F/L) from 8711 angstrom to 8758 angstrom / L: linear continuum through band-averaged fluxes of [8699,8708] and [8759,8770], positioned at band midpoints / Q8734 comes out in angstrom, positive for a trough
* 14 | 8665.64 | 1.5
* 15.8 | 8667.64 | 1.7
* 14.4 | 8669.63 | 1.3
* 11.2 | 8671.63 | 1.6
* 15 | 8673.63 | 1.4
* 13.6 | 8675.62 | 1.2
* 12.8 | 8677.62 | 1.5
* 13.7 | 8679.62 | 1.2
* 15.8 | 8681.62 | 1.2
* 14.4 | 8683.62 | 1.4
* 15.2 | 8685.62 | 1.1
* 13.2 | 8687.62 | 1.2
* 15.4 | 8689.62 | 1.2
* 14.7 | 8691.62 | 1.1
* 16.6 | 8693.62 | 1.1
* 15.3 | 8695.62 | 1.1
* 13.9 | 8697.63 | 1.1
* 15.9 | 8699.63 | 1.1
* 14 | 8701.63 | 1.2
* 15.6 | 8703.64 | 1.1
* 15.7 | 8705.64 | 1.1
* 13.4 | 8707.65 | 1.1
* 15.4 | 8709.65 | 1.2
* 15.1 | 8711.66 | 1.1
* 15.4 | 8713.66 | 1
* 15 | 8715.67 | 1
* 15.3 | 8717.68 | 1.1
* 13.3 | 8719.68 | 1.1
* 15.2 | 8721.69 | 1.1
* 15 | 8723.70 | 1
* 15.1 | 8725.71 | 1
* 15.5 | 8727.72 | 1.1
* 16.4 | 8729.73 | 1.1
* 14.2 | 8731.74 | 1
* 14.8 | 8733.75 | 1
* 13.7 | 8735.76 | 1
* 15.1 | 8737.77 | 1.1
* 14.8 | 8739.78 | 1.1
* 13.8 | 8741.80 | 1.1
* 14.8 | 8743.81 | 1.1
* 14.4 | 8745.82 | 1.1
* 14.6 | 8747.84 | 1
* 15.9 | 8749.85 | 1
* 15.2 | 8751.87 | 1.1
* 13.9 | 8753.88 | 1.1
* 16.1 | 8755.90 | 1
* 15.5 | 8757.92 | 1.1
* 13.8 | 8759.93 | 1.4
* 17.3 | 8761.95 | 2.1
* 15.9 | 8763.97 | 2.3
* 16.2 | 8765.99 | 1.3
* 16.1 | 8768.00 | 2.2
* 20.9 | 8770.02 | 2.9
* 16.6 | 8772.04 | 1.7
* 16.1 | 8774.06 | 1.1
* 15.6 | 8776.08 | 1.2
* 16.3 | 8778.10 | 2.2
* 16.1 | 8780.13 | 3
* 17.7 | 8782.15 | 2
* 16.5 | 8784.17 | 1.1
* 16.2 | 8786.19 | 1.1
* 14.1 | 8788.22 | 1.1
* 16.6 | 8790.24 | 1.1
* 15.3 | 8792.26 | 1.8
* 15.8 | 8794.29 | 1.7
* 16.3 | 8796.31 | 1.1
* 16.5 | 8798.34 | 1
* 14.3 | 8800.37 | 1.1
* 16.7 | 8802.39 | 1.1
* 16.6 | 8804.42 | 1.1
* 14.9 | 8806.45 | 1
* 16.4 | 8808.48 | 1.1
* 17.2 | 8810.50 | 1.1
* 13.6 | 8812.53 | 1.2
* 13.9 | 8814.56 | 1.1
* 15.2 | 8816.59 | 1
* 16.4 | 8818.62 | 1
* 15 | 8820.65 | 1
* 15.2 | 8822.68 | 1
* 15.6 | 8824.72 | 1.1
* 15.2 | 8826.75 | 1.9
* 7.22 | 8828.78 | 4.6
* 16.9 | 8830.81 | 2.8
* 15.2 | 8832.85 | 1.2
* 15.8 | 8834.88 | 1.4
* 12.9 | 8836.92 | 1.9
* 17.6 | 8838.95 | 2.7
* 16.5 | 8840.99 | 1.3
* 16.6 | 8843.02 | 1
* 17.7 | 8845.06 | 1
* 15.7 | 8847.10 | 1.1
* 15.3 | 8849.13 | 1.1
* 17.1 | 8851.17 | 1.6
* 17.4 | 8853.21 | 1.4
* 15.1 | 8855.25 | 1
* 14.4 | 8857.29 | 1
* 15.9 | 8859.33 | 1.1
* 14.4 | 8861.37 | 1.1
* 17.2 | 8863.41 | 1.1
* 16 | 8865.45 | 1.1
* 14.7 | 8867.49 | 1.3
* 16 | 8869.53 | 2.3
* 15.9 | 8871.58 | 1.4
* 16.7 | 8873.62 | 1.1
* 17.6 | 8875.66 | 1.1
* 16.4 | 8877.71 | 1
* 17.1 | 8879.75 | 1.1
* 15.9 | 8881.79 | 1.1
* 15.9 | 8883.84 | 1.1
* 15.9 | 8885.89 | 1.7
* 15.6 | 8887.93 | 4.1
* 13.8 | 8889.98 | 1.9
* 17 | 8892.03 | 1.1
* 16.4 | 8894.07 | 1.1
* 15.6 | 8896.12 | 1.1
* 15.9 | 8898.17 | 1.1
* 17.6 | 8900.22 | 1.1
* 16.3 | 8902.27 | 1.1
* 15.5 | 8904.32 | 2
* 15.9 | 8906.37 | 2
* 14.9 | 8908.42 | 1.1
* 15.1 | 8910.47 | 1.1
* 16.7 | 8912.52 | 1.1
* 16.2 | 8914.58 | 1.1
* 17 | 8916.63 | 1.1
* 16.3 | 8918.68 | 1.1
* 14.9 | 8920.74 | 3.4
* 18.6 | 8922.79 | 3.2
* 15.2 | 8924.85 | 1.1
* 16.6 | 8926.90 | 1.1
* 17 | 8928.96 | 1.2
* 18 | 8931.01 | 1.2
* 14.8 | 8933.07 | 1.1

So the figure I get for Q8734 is 2.3 angstrom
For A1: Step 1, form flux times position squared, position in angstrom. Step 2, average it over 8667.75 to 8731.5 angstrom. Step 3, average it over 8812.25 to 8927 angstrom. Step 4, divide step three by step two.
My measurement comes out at 1.11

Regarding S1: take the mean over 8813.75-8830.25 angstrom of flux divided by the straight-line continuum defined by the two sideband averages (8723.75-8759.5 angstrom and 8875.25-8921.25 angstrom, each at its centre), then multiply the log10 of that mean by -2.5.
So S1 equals 0.09 mag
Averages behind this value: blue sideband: 14.9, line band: 14.3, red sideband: 16.1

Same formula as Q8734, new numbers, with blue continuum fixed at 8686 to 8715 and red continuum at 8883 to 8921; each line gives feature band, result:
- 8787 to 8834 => 0.83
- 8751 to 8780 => -1.56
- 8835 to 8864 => -0.50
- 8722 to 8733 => -0.09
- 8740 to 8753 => 0.36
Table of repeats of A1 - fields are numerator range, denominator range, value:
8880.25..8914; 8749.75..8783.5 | 1.01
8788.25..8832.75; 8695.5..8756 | 1.05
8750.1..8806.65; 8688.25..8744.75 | 1.09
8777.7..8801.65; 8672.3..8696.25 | 1.12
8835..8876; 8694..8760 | 1.10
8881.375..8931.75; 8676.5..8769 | 1.12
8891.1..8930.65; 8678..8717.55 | 1.15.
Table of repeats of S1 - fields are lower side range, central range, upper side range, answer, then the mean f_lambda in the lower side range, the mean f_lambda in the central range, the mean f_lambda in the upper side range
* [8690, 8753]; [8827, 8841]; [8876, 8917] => 0.08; 14.9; 14.5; 16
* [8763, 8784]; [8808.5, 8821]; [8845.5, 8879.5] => 0.07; 16.7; 15.3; 16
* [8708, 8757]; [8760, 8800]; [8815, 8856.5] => -0.08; 14.9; 16.3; 15.5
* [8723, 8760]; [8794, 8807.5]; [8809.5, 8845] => -0.06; 14.9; 15.9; 15.1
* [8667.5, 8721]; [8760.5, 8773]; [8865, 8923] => -0.13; 14.6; 17.1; 16.1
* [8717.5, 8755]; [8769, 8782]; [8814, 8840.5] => -0.15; 14.8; 17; 14.8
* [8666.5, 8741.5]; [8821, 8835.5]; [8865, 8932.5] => 0.09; 14.7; 14.4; 16.2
